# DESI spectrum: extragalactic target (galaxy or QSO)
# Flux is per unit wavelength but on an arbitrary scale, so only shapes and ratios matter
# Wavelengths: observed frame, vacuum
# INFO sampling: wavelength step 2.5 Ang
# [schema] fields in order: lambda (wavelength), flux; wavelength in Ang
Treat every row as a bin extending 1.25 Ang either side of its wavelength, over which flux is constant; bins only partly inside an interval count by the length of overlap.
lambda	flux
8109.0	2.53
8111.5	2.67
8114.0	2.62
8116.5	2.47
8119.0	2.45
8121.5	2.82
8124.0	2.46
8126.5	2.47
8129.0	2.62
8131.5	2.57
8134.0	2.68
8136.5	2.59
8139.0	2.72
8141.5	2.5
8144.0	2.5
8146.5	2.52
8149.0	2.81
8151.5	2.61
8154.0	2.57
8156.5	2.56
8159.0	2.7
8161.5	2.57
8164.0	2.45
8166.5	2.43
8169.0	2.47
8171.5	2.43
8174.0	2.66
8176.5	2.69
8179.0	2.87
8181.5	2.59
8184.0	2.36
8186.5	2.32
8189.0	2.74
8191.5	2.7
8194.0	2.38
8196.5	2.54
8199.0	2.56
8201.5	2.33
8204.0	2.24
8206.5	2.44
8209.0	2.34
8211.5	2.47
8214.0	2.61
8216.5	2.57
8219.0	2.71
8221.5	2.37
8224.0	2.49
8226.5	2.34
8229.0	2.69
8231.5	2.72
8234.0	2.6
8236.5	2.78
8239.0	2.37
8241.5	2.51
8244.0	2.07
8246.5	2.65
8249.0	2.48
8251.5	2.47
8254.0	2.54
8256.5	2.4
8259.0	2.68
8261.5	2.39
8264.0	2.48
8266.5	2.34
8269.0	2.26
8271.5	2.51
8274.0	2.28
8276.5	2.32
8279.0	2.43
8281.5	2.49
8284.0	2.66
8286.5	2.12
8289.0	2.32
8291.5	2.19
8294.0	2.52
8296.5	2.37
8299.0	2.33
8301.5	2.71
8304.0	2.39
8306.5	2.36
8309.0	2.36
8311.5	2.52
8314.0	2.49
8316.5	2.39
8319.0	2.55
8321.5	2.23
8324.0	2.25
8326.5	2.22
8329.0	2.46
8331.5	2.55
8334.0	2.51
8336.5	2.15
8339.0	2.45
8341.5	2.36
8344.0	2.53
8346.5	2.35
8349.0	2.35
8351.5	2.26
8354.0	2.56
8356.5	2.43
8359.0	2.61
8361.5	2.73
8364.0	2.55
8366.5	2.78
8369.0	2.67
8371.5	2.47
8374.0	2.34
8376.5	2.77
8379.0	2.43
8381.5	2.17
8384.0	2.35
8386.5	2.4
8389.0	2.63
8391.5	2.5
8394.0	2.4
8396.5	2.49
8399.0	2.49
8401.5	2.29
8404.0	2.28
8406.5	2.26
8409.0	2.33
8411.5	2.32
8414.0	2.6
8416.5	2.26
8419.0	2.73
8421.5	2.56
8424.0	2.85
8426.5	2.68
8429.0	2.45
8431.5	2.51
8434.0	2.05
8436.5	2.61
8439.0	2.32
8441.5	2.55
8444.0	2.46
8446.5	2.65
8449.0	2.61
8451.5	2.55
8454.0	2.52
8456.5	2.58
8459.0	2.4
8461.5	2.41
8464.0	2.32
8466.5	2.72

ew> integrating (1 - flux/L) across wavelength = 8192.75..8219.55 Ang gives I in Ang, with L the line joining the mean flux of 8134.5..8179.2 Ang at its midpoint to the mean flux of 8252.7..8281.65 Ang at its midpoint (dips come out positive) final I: 0.5 Ang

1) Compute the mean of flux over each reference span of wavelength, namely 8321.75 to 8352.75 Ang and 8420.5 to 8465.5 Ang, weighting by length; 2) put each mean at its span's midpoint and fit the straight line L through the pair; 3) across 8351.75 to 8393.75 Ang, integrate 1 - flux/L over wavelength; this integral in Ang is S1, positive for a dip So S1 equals -1.8 Ang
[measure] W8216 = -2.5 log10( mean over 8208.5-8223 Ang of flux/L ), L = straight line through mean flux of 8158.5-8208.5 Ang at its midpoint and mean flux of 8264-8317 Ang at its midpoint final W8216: -0.02 mag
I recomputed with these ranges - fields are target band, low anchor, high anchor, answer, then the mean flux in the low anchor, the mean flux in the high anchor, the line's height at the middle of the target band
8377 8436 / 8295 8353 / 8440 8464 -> 0.7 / 2.4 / 2.51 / 2.47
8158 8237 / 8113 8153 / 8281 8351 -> -0.4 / 2.59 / 2.4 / 2.52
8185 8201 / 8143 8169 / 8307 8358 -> 0.0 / 2.57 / 2.4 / 2.53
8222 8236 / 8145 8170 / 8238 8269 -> -0.5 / 2.57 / 2.44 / 2.47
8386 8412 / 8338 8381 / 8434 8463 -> 1.0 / 2.5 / 2.49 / 2.5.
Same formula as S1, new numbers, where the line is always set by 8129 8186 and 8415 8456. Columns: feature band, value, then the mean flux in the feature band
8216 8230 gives 0.2 Ang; 2.52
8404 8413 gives 0.8 Ang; 2.31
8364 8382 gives 0.0 Ang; 2.54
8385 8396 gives 0.2 Ang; 2.48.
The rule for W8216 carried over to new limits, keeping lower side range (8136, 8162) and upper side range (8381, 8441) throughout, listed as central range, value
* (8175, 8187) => 0.00 mag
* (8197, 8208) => 0.07 mag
